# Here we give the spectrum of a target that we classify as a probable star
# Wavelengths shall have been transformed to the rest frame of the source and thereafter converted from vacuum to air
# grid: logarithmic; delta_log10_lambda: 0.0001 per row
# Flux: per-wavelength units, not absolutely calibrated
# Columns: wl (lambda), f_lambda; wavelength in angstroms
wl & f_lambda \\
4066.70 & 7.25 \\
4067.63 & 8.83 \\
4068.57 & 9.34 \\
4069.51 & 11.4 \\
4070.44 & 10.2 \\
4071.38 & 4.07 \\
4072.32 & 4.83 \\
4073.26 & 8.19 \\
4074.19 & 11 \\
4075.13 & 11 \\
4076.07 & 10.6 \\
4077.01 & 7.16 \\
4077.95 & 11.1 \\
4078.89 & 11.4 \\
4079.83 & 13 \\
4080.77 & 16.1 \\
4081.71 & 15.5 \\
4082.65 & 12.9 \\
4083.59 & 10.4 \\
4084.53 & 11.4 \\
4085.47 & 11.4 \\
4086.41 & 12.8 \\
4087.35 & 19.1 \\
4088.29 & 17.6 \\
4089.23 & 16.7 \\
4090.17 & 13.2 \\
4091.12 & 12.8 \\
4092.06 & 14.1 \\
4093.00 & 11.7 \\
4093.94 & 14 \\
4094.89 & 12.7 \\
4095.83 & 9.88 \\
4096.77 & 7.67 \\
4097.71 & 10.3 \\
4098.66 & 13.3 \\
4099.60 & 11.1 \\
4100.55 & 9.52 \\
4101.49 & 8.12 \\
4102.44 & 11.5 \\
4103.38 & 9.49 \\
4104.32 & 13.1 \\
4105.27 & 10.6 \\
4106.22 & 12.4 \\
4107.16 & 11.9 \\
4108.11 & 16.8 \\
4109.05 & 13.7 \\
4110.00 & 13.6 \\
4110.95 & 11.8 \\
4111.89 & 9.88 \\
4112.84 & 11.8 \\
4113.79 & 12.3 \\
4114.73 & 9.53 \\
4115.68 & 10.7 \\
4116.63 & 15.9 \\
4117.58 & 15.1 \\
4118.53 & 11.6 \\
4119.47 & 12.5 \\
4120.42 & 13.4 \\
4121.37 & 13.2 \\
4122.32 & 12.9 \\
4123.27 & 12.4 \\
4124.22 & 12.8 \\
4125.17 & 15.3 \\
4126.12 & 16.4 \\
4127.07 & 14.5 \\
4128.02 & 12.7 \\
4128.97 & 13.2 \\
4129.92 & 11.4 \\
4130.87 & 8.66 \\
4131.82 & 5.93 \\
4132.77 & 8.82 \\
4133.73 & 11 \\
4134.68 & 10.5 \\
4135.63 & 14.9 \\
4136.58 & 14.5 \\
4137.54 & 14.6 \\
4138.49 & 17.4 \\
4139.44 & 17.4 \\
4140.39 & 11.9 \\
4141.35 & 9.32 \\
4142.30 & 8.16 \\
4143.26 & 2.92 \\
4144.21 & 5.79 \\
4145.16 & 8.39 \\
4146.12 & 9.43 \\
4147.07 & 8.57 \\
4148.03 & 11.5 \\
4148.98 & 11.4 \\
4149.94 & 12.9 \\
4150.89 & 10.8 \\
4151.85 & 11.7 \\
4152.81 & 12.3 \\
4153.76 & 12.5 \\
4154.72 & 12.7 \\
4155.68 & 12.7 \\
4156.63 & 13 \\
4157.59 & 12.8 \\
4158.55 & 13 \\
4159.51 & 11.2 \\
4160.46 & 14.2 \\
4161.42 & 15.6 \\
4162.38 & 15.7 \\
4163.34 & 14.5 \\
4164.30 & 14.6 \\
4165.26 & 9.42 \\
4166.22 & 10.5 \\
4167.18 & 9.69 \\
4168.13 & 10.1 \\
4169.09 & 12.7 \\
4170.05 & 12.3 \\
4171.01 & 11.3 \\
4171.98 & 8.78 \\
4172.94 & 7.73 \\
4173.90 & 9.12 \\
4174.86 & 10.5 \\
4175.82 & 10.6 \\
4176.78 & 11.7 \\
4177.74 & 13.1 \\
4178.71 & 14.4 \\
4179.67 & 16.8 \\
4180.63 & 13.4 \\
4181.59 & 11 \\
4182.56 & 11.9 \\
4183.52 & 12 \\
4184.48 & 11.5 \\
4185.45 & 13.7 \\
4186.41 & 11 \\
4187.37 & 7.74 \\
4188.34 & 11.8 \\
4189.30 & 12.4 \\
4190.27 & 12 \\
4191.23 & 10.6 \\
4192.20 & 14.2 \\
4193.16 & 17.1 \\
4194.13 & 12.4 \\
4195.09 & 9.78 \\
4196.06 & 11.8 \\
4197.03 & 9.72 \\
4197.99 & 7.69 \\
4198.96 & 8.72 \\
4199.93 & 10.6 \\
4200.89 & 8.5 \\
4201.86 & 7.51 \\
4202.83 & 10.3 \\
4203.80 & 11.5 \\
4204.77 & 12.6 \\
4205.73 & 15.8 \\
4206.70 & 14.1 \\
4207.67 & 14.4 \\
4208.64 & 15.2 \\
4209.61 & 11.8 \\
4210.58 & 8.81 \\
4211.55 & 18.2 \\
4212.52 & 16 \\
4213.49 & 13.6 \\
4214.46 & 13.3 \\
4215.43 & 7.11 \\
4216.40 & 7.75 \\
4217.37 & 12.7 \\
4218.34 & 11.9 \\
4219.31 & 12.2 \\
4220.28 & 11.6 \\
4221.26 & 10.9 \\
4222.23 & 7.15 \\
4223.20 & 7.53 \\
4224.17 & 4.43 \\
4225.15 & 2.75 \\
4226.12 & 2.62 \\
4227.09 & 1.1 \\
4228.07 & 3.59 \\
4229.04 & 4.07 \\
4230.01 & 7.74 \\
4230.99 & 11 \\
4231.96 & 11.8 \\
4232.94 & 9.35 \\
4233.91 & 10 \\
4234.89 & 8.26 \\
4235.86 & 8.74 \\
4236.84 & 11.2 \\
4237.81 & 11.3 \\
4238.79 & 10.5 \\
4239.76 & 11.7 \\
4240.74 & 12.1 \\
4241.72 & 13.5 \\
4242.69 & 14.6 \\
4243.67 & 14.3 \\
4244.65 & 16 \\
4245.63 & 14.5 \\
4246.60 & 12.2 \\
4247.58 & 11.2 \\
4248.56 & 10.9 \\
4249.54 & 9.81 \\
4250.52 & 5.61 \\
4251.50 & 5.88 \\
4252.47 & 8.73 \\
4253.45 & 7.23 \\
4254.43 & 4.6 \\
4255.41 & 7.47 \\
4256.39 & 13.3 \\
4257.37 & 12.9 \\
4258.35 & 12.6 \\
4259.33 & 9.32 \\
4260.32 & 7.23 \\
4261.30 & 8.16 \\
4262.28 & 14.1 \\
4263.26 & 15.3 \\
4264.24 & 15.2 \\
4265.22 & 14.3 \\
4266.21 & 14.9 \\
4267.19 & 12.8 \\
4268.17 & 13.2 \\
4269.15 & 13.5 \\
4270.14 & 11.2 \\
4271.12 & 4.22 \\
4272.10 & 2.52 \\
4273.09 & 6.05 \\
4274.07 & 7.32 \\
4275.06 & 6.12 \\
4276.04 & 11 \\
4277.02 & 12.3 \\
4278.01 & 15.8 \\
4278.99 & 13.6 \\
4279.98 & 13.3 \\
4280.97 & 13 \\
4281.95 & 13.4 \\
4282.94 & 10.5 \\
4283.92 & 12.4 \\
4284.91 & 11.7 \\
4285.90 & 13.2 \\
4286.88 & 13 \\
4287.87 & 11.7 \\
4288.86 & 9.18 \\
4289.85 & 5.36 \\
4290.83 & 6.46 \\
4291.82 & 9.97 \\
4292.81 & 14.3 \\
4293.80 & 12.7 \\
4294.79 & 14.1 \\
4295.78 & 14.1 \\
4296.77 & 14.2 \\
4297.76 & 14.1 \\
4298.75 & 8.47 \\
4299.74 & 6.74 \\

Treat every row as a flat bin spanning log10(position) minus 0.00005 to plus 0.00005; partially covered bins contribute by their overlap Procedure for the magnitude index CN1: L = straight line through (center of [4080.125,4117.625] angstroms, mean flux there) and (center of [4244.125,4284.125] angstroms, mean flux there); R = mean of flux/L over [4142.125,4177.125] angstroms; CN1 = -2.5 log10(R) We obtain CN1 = 0.072 mag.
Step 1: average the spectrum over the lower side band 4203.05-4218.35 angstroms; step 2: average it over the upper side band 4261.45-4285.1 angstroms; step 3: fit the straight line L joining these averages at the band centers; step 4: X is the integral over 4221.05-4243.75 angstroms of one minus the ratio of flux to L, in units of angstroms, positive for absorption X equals 6.8 angstroms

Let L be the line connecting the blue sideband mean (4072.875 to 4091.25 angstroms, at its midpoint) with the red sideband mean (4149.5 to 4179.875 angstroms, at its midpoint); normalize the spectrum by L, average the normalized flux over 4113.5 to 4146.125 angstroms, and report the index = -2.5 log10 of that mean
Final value 0.04 mag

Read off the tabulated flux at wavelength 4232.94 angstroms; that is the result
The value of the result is 9.35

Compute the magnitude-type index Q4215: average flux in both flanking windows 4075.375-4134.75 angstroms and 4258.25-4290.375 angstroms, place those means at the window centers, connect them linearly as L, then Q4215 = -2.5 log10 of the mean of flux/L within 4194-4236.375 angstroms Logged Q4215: 0.17 mag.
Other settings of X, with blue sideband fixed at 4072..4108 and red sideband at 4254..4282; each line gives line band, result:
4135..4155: 0.4 angstroms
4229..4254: 1.2 angstroms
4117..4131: -1.8 angstroms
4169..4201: -0.1 angstroms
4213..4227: 3.1 angstroms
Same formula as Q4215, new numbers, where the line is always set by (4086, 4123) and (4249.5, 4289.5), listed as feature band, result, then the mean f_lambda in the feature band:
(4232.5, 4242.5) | 0.02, 10.8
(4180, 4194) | -0.06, 12.2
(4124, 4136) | 0.02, 12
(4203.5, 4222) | -0.11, 12.5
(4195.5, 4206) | 0.11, 10.3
